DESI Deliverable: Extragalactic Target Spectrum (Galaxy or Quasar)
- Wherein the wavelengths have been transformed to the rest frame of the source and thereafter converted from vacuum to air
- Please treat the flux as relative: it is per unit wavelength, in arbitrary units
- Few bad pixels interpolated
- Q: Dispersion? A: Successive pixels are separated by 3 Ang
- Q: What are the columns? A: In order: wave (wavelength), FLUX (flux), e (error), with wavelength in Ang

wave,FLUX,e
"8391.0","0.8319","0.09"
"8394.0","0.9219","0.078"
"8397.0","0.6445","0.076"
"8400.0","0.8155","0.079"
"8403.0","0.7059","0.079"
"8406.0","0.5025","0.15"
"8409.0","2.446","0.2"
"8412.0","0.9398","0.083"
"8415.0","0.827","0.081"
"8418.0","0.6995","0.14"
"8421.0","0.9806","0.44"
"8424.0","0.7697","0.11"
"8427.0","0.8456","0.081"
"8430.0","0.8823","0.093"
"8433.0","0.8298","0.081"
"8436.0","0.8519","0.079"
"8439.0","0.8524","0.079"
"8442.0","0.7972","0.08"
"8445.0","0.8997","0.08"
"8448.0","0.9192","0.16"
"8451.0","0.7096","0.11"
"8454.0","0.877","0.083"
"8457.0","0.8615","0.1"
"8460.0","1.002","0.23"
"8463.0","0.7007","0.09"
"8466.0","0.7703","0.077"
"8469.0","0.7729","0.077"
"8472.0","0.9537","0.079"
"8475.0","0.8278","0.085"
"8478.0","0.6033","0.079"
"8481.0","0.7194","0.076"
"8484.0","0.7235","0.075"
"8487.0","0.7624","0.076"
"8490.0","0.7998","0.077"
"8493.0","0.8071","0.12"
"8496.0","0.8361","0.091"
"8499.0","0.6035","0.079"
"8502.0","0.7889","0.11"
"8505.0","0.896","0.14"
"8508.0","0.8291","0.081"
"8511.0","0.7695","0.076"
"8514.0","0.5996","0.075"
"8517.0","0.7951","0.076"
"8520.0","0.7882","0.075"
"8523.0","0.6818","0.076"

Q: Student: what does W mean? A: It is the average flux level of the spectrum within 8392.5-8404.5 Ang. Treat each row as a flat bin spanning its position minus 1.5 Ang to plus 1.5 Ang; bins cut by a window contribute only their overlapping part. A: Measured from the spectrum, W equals 0.772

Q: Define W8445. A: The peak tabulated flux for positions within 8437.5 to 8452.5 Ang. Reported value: 0.9192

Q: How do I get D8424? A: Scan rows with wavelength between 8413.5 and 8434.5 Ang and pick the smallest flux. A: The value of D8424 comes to 0.6995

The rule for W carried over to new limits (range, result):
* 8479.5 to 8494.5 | 0.762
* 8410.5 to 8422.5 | 0.862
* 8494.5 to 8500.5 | 0.72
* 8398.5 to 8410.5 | 1.12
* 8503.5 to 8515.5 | 0.774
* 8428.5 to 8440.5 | 0.854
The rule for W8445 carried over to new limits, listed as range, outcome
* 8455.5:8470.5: 1.002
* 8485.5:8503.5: 0.8361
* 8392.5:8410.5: 2.446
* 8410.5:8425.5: 0.9806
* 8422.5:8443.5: 0.8823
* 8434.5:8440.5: 0.8524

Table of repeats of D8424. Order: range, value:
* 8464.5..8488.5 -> 0.6033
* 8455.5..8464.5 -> 0.7007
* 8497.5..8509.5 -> 0.6035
